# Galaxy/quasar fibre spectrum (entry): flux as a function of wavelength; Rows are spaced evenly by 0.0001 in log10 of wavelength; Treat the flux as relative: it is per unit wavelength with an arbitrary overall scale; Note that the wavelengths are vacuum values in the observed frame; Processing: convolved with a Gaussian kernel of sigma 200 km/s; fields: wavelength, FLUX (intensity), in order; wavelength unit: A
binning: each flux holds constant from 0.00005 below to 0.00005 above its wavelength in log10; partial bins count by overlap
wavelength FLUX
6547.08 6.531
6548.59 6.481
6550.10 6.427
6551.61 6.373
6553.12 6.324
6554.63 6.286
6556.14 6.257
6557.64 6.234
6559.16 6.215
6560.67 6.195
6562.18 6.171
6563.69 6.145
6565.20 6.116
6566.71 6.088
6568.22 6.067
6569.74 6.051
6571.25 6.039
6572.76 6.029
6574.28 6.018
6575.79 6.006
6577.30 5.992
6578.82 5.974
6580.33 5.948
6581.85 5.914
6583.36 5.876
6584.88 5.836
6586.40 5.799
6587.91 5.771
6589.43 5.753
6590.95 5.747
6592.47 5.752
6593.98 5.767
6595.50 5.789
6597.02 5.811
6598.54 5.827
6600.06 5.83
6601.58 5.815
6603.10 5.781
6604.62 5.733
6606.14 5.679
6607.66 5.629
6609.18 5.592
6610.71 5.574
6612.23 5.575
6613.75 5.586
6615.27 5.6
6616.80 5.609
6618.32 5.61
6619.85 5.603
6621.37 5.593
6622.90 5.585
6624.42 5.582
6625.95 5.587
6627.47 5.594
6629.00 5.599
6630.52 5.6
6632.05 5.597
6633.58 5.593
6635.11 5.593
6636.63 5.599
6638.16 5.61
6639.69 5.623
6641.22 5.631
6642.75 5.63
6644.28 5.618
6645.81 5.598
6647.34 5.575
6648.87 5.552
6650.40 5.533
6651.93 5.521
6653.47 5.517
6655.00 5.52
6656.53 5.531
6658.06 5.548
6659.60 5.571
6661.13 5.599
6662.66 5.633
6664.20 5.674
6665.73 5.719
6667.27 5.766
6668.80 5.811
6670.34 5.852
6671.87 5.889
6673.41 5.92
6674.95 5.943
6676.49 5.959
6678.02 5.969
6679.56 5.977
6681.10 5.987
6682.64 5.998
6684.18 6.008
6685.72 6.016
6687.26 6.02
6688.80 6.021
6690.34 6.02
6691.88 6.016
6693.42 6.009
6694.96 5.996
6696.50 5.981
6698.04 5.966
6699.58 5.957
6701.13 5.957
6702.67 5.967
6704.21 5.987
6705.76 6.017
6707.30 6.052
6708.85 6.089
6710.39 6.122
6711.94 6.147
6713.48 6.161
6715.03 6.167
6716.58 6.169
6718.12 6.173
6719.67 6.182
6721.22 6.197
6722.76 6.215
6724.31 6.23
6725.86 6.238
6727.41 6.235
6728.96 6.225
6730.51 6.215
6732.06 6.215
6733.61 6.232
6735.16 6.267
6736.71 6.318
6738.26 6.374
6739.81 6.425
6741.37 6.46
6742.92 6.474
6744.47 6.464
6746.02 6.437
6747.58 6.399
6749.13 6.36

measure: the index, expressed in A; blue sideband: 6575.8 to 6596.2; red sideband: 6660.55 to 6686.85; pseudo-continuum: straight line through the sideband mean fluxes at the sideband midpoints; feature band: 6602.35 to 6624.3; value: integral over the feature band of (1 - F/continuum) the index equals 0.86 A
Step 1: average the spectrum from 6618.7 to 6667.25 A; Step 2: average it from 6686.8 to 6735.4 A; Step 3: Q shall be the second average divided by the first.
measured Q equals 1.1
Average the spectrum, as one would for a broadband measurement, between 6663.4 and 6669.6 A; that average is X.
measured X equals 5.74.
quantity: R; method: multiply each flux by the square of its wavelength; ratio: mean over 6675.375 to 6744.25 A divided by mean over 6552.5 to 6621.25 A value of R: 1.08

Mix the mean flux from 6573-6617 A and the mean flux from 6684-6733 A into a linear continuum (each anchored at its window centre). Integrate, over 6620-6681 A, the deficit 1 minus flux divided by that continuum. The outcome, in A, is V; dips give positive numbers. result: 2.8 A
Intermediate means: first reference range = 5.78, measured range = 5.67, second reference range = 6.09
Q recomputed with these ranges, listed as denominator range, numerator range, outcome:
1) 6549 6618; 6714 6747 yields 1.06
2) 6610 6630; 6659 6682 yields 1.04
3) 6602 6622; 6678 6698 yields 1.07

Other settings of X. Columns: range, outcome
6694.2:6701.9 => 5.97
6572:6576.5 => 6.02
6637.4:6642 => 5.62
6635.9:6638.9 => 5.6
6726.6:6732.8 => 6.22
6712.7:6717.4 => 6.17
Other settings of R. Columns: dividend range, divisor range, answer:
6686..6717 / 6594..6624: 1.09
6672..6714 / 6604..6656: 1.09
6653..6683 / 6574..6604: 1.01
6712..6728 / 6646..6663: 1.14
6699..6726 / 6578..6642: 1.11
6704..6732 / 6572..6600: 1.09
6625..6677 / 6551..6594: 0.96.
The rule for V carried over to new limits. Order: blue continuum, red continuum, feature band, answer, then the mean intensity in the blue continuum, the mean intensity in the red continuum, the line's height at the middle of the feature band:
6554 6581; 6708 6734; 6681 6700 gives 0.5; 6.1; 6.19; 6.17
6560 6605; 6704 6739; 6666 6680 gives 0.5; 5.92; 6.19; 6.09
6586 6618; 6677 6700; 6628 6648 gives 0.8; 5.71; 6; 5.83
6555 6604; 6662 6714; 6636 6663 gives 1.7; 5.96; 5.96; 5.96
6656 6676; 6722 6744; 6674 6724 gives -0.3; 5.73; 6.3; 6.01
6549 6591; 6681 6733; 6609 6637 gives 2.2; 6.07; 6.09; 6.08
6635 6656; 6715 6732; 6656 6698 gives -0.3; 5.58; 6.21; 5.83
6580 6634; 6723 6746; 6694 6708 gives 0.4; 5.7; 6.31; 6.15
